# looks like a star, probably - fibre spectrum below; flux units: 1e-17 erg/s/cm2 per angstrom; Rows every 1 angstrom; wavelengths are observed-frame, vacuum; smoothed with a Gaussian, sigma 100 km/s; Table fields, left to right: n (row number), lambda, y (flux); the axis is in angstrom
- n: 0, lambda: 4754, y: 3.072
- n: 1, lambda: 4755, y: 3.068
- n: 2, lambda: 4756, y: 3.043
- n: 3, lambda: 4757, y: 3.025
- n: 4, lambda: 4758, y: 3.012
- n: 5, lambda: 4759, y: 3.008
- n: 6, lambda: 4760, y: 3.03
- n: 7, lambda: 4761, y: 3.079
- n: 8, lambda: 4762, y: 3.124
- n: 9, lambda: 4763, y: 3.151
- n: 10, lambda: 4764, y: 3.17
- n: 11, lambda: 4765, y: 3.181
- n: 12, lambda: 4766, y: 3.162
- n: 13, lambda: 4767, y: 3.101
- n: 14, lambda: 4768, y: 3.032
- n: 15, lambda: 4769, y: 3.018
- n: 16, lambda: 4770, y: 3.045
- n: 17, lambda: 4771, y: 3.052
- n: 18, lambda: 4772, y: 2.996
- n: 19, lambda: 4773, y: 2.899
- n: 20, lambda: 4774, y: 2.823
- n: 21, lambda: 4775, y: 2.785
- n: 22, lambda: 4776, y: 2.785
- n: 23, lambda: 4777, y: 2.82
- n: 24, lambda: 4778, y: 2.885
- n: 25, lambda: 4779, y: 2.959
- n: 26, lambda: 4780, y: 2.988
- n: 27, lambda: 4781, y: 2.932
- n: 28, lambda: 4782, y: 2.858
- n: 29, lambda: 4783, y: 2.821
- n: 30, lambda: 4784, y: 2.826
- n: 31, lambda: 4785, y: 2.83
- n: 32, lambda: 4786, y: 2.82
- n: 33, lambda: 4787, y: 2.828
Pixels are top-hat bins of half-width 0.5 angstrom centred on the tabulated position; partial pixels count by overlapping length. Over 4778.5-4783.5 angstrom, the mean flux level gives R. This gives 2.91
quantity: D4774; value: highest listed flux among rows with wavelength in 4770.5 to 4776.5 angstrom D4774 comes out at 3.052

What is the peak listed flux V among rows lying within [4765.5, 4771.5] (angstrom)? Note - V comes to 3.162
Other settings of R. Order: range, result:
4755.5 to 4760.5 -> 3.02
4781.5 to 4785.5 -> 2.83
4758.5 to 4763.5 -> 3.08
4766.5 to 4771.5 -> 3.05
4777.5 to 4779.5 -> 2.92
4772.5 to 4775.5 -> 2.84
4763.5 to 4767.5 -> 3.15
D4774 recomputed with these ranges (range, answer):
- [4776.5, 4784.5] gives 2.988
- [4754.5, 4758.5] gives 3.068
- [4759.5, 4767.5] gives 3.181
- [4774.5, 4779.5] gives 2.959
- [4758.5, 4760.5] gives 3.03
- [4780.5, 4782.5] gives 2.932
